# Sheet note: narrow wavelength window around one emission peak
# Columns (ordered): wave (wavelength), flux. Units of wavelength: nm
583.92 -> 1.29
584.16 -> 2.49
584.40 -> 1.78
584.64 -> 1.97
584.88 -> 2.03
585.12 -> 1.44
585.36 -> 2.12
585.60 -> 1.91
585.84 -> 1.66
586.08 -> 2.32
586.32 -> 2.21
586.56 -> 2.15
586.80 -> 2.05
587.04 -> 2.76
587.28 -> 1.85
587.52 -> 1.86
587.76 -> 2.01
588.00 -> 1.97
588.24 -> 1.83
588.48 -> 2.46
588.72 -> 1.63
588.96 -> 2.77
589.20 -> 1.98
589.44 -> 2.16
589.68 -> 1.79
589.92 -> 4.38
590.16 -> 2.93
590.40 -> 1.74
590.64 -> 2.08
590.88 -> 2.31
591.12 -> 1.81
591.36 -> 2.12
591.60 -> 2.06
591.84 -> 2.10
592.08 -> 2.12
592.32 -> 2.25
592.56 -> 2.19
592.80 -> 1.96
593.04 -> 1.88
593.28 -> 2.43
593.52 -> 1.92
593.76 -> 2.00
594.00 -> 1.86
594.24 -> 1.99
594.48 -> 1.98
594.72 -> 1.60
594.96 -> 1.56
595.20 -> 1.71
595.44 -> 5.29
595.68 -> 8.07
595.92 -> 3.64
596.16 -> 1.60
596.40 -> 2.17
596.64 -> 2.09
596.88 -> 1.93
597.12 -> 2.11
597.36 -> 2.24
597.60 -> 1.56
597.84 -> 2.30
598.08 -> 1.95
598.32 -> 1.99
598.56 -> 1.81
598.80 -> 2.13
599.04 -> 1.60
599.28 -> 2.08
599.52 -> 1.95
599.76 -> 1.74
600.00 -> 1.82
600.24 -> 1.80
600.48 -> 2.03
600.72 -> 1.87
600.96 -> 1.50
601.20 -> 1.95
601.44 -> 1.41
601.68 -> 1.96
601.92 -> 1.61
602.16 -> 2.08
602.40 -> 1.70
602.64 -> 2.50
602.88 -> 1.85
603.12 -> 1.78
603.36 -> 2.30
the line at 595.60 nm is [O III] 5007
